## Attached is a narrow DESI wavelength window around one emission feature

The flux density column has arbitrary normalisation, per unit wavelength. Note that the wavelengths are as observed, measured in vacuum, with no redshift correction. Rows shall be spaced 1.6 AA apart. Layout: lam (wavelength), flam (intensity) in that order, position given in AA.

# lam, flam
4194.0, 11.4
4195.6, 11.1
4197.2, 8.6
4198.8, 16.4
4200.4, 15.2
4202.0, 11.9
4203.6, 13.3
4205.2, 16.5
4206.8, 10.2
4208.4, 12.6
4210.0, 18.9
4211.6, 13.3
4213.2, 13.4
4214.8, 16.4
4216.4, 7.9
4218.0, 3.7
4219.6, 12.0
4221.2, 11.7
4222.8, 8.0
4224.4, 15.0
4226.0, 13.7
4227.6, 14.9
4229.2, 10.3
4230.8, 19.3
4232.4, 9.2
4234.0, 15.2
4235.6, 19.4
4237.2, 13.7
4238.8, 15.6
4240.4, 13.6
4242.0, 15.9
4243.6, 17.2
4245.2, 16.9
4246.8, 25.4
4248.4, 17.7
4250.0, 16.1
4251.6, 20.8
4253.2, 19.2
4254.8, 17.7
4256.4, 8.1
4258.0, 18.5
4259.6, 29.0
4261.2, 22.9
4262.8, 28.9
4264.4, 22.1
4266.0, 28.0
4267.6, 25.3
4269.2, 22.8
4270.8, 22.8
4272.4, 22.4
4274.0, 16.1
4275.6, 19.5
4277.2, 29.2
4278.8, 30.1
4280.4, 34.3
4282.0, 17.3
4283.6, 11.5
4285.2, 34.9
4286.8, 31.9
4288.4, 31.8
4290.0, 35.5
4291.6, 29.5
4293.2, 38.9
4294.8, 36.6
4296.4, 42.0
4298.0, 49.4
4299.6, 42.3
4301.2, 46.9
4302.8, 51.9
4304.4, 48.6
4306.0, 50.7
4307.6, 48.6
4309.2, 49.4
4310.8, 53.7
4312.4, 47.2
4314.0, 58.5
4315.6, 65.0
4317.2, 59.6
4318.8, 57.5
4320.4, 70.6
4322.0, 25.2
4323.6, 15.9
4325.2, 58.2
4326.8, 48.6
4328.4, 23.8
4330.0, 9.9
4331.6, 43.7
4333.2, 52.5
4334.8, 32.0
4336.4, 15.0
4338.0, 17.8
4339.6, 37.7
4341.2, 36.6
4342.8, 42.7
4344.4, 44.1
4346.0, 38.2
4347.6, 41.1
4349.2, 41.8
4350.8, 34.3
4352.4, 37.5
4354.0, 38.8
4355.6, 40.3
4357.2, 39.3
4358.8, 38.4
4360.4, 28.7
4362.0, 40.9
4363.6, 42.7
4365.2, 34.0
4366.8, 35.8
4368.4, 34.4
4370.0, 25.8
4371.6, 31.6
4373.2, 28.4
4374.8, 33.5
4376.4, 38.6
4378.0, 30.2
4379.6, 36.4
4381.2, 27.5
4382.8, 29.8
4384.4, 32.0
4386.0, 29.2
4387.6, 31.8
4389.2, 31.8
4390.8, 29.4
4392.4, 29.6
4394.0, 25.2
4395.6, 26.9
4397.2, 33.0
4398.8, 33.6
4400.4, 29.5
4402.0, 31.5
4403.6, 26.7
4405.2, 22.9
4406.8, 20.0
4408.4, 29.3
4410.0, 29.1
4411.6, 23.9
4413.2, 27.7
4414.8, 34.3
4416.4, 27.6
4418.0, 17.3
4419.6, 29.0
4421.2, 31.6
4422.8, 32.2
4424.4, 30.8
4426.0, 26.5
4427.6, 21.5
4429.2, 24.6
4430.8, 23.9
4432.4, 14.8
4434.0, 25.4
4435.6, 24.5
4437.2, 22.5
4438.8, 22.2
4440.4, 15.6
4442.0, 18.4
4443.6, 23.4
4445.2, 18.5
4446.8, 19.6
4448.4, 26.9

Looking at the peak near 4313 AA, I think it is Ly-alpha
